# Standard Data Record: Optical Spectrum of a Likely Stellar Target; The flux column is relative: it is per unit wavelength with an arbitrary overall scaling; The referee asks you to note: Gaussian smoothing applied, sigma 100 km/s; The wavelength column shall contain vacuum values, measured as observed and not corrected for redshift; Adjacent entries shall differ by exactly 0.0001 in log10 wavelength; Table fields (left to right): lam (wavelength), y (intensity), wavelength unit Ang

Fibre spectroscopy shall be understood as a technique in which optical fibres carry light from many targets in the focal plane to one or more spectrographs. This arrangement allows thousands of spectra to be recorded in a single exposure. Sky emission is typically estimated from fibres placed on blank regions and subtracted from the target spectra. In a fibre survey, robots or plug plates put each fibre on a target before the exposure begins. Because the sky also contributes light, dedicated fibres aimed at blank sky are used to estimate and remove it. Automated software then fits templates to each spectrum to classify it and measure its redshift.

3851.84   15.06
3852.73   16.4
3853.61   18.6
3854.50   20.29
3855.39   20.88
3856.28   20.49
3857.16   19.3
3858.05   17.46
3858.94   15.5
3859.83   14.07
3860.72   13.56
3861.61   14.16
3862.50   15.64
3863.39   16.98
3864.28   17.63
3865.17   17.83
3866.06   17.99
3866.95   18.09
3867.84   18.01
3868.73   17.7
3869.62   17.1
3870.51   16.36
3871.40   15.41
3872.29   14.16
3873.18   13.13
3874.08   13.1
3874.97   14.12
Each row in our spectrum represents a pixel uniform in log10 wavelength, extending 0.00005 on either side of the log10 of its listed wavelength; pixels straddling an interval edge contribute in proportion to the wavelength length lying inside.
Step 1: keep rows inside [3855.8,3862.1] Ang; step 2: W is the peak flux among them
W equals 20.49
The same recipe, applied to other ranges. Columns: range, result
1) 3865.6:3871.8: 18.09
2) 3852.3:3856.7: 20.88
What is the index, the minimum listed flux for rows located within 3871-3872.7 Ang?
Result 14.16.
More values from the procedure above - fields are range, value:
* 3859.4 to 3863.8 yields 13.56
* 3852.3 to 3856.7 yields 16.4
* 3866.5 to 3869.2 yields 17.7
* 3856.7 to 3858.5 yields 17.46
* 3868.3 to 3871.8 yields 15.41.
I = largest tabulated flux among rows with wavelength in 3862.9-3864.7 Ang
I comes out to 17.63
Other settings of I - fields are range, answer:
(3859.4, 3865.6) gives 17.83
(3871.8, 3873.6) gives 14.16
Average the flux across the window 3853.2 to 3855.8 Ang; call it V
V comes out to 19.9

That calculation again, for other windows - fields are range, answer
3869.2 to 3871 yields 16.7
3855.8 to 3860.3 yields 17.4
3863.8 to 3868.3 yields 17.9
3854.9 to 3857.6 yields 20.3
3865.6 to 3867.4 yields 18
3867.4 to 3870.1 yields 17.6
